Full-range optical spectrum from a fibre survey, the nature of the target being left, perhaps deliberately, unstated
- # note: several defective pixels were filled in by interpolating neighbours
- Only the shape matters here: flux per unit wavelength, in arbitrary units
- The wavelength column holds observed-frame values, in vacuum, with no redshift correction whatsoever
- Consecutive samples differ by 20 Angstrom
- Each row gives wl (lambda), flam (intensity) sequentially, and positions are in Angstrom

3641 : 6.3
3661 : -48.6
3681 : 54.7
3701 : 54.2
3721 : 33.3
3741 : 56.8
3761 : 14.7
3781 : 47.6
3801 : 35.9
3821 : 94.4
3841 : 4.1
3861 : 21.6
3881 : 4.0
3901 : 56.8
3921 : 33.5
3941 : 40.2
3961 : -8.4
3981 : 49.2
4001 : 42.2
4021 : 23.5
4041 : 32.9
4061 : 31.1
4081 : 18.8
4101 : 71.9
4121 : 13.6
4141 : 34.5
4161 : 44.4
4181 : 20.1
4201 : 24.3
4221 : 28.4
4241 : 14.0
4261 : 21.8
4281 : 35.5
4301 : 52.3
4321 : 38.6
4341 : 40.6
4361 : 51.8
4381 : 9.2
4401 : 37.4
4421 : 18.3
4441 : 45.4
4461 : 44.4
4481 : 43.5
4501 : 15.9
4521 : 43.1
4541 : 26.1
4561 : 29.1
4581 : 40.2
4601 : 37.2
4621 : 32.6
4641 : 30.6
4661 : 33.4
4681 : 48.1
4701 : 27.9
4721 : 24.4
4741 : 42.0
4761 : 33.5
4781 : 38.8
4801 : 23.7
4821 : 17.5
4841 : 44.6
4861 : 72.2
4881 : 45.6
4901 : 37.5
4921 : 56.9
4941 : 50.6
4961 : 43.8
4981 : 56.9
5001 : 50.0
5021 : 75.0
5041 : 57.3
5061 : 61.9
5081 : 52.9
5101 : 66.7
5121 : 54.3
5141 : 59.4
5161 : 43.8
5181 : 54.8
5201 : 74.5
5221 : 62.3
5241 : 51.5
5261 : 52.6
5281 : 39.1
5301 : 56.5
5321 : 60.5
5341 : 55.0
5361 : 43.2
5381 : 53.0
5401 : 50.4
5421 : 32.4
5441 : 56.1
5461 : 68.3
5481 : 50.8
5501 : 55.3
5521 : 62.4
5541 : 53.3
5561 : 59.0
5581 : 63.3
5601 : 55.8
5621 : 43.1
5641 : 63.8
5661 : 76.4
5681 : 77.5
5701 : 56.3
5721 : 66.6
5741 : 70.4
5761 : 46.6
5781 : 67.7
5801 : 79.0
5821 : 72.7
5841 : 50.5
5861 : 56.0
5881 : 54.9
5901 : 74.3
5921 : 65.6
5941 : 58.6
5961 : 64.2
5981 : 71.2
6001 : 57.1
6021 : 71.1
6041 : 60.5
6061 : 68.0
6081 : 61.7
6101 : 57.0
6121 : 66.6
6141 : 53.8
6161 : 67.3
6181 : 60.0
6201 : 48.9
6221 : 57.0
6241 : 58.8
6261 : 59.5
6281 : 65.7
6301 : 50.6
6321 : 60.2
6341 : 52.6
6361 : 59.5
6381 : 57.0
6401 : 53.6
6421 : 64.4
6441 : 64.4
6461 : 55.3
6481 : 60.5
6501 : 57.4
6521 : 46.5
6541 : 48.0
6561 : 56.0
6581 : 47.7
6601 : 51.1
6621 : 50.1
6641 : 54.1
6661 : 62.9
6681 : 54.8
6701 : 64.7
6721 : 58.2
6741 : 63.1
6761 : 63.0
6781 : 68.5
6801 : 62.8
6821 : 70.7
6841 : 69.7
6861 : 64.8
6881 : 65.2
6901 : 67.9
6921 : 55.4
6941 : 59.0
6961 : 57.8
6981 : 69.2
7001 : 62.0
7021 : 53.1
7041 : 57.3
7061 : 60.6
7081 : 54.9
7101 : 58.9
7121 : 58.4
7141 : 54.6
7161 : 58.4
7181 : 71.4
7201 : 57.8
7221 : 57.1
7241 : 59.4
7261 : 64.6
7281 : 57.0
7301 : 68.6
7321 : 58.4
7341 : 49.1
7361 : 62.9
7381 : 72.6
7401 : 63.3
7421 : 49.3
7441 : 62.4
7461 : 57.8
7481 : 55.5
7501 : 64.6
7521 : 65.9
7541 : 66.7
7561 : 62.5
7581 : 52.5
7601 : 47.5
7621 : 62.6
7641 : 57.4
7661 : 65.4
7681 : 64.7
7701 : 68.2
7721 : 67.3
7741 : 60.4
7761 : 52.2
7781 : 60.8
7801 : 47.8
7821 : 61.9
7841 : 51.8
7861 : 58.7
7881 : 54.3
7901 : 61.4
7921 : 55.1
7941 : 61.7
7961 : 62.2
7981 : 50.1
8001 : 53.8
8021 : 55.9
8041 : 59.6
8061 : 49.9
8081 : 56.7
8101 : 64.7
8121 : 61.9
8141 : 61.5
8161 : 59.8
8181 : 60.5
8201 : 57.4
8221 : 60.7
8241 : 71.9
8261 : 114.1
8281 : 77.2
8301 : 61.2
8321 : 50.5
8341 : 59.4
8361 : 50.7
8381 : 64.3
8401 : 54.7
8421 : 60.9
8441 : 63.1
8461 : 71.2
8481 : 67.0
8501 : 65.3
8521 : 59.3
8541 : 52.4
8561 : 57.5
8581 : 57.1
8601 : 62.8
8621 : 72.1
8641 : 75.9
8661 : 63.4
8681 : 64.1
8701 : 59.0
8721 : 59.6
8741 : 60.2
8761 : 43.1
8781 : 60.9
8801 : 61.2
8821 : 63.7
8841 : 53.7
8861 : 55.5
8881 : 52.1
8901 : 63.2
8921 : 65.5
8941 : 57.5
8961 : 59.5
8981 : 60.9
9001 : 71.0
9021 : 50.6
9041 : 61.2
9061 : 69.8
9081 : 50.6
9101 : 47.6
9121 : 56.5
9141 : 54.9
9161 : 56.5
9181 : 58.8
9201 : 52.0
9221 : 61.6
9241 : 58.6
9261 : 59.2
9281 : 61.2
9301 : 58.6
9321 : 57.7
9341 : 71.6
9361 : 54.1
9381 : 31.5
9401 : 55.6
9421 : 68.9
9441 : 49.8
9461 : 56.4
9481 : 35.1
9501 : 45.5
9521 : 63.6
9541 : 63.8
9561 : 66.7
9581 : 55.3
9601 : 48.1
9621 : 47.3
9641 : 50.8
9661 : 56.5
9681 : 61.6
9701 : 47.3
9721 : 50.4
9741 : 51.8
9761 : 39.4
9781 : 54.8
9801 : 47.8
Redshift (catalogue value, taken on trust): 0.258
